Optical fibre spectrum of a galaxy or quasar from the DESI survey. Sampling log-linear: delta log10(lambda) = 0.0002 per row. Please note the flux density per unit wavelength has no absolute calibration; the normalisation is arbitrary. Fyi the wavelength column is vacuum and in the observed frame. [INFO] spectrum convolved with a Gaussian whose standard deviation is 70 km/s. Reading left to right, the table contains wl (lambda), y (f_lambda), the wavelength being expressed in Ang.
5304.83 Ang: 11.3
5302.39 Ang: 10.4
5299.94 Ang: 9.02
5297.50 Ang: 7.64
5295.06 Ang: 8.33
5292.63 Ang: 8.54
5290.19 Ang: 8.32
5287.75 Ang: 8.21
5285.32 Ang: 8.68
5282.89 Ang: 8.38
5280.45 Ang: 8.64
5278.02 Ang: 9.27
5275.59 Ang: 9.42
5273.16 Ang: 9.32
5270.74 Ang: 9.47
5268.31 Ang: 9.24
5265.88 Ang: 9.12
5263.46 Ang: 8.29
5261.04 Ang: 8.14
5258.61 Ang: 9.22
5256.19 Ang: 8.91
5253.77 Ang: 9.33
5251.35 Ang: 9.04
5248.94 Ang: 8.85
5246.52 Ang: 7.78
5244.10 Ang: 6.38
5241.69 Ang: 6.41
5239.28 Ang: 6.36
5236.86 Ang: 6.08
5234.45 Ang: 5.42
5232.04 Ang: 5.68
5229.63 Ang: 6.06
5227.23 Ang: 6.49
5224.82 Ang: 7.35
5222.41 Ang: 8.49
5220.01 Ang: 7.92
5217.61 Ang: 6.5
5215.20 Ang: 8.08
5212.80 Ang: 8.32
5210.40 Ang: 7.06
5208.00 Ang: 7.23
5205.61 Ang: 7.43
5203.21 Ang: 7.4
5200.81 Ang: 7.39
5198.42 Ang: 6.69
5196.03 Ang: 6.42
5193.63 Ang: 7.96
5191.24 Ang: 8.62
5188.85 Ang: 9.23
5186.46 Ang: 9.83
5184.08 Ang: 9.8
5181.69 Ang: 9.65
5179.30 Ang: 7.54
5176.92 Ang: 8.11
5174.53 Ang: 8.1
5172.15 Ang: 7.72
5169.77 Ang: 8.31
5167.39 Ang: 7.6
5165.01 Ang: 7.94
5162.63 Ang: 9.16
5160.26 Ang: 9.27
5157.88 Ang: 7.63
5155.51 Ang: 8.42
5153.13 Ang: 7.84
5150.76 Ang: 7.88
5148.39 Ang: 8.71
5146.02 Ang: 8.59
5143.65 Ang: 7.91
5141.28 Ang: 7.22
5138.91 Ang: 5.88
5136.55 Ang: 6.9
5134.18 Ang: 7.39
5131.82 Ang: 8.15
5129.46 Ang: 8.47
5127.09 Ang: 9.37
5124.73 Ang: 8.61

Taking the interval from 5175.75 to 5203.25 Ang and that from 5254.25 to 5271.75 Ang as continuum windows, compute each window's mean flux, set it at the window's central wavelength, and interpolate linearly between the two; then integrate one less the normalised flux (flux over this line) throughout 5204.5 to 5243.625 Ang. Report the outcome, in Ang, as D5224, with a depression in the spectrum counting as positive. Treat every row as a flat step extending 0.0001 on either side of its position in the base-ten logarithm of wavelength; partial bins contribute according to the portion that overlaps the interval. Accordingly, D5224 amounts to 7.5 Ang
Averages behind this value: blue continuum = 8.25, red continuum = 8.92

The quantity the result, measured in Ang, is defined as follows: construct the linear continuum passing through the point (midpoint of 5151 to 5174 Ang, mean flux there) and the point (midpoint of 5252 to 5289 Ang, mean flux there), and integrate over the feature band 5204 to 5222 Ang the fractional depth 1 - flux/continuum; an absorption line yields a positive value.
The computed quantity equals 2.08 Ang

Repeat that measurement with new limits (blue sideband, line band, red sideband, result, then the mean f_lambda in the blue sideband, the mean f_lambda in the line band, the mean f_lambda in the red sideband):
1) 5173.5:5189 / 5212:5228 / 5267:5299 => 2.2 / 8.88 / 7.6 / 8.73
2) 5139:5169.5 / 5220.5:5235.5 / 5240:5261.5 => 2.8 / 8.1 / 6.66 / 8.19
